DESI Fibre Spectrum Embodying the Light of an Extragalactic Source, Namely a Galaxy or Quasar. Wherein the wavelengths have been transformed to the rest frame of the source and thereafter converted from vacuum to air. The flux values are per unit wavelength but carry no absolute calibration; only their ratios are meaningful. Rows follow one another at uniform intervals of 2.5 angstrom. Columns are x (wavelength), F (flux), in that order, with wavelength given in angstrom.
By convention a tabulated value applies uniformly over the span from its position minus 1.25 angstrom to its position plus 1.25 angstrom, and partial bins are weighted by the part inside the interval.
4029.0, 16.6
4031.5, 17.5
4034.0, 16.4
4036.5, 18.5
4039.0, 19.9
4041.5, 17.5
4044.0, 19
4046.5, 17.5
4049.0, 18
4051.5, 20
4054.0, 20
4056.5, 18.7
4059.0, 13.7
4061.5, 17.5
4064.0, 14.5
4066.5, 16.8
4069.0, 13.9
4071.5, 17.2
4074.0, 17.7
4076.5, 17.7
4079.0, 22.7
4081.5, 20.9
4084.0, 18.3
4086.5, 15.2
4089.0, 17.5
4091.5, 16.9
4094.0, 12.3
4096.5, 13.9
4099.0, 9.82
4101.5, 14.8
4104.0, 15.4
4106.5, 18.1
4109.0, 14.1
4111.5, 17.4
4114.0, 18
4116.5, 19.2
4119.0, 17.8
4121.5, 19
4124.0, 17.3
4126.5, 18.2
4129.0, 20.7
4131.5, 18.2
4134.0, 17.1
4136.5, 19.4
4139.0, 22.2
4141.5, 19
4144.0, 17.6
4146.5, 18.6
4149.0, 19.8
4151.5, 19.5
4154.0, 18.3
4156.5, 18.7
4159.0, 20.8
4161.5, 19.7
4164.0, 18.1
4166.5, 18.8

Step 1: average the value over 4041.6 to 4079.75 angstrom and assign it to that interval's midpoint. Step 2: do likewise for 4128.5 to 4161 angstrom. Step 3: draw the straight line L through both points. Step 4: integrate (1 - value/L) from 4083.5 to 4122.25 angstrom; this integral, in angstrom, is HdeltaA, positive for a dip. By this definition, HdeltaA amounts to 5.0 angstrom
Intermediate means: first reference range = 17.6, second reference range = 19.2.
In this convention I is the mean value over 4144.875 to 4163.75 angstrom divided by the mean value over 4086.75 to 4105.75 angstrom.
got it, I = 1.3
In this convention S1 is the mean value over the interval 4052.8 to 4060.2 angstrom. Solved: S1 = 17.5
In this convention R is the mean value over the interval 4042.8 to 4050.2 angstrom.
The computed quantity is 18.2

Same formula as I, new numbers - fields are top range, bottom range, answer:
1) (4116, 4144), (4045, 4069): 1.09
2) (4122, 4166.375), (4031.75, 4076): 1.09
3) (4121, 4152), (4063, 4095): 1.11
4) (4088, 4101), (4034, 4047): 0.77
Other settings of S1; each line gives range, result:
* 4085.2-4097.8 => 15.2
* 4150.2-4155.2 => 18.9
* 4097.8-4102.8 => 12.4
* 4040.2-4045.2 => 18.3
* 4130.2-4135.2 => 17.7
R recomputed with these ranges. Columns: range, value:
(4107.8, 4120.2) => 17.3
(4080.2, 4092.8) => 17.8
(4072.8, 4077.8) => 17.8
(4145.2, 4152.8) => 19.3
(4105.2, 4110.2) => 16.1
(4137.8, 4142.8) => 20.6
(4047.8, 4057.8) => 19.2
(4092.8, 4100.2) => 12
